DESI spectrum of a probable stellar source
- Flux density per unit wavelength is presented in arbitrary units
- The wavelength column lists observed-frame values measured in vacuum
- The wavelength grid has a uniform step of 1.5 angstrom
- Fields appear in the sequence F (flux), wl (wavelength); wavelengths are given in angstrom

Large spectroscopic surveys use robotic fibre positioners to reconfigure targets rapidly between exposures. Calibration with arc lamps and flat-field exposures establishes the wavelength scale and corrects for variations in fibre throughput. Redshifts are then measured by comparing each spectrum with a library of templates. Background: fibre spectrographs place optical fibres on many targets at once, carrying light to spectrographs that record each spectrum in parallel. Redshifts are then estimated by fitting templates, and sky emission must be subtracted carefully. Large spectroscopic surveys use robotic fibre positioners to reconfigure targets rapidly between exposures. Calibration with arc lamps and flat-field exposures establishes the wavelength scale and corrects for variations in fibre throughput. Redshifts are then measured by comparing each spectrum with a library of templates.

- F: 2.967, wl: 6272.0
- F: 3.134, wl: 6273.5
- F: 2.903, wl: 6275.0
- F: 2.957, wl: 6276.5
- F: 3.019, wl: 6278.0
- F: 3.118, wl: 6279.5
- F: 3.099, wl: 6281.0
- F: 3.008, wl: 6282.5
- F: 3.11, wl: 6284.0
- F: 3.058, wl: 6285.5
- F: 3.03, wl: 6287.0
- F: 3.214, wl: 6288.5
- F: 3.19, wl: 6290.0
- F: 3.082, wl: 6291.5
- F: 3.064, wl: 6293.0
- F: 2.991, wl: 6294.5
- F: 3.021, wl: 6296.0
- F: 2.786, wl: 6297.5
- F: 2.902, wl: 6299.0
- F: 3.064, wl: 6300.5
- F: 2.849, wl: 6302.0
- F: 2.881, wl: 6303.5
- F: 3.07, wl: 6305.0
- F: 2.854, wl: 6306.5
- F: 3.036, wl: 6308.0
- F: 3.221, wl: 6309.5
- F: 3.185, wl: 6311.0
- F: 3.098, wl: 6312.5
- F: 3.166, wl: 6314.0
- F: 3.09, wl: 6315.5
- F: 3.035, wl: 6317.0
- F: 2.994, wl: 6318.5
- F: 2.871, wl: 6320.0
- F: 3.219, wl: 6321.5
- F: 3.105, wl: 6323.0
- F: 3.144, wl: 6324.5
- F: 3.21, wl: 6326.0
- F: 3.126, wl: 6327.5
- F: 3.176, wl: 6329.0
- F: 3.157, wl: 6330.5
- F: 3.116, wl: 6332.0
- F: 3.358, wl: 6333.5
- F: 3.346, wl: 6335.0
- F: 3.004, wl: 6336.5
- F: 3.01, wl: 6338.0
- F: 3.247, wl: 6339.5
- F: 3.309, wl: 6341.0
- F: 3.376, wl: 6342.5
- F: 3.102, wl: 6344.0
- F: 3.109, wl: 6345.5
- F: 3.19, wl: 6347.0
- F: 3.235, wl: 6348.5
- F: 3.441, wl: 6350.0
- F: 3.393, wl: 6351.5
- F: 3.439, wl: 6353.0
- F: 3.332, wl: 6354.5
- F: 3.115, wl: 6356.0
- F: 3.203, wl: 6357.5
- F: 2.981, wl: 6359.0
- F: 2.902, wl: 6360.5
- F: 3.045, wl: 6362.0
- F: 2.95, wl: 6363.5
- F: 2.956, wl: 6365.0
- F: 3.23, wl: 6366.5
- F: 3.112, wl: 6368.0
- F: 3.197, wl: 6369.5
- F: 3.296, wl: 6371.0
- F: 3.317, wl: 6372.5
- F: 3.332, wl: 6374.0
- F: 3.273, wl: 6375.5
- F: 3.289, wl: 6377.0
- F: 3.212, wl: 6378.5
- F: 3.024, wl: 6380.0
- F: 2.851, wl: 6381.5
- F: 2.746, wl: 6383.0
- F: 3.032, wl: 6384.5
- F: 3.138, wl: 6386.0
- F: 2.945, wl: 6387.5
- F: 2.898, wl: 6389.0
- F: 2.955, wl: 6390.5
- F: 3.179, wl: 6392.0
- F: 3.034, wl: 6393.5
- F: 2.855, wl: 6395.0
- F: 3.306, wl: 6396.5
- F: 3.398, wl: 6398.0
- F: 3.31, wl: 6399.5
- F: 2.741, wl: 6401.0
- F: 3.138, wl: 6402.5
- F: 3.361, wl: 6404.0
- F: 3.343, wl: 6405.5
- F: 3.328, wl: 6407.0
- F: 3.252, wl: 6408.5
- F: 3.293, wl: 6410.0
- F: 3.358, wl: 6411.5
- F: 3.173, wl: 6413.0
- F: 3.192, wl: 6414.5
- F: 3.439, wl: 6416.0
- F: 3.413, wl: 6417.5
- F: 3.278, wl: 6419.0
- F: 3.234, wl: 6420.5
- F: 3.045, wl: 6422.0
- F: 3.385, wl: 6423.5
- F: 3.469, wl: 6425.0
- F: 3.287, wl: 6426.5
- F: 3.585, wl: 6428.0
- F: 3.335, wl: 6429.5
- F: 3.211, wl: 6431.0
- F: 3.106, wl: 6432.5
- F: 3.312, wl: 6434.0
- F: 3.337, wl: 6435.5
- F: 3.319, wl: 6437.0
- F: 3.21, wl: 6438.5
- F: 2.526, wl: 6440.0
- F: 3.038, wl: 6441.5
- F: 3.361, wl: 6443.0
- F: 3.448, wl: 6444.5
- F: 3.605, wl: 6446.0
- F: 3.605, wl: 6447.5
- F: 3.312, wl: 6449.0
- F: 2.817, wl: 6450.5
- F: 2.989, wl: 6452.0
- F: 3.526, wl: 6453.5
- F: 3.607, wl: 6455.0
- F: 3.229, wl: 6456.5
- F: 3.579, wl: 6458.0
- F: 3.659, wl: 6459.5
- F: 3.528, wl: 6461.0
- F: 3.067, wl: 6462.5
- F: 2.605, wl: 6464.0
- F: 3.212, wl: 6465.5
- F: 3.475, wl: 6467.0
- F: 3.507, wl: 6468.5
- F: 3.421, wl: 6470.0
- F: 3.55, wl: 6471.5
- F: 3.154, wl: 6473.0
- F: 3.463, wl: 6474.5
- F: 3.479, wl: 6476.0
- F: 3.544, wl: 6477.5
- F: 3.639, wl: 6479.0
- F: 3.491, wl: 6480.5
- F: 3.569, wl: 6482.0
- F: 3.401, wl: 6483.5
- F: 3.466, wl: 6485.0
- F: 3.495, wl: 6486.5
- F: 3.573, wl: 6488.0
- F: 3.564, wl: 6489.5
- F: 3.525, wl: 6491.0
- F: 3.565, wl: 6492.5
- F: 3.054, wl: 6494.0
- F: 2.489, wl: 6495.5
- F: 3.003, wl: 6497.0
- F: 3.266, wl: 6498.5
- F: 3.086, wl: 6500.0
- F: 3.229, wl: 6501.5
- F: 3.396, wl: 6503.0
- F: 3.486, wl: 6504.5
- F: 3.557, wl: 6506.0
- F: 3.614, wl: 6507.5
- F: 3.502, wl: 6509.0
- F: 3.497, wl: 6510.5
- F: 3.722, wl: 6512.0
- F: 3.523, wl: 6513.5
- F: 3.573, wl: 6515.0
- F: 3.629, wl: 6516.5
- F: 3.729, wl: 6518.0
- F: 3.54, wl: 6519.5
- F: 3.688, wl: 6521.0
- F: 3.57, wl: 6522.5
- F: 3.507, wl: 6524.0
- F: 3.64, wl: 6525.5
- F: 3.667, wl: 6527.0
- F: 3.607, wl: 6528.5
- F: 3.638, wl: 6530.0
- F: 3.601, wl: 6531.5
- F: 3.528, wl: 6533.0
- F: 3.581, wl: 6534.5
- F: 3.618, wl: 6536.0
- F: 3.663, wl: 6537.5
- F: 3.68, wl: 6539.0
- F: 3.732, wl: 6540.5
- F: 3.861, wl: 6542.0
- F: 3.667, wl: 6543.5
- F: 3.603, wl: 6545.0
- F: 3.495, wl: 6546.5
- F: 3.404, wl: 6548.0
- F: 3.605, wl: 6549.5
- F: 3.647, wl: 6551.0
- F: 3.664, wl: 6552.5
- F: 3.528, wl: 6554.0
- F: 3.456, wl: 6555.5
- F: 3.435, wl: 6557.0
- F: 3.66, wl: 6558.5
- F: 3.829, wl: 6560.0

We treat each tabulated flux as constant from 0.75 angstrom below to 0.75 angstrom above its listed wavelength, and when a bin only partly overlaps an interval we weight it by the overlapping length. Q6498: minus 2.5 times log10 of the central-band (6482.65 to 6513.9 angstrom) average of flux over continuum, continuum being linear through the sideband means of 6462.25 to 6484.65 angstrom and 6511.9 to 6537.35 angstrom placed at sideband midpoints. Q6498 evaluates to 0.03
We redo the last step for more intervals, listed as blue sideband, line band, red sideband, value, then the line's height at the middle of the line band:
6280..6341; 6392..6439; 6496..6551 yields 0.02 mag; 3.31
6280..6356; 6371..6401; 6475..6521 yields 0.05 mag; 3.24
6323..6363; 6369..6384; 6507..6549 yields 0.04 mag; 3.27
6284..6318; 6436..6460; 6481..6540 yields 0.02 mag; 3.36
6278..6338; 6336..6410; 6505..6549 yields 0.03 mag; 3.23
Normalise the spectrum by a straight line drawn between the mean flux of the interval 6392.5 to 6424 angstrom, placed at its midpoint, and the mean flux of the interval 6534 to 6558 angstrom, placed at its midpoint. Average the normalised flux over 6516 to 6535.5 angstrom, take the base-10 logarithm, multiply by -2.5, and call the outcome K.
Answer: -0.02 mag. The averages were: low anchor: 3.23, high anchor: 3.6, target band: 3.61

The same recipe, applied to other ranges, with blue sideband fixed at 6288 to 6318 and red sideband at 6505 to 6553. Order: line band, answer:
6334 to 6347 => -0.020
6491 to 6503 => 0.125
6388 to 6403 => 0.066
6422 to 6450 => 0.027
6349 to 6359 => -0.042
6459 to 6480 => 0.026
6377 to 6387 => 0.075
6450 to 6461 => 0.018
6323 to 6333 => -0.019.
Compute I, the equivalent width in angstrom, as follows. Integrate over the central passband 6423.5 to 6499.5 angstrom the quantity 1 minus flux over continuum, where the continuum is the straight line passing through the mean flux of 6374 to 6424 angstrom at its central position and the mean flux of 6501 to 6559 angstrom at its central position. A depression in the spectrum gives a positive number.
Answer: 0.7 angstrom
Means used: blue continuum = 3.17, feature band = 3.33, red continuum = 3.58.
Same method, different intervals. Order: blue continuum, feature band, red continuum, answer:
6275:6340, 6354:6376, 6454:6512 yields 0.2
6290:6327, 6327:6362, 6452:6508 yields -1.0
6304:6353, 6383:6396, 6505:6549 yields 1.2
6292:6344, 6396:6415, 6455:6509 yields 0.0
